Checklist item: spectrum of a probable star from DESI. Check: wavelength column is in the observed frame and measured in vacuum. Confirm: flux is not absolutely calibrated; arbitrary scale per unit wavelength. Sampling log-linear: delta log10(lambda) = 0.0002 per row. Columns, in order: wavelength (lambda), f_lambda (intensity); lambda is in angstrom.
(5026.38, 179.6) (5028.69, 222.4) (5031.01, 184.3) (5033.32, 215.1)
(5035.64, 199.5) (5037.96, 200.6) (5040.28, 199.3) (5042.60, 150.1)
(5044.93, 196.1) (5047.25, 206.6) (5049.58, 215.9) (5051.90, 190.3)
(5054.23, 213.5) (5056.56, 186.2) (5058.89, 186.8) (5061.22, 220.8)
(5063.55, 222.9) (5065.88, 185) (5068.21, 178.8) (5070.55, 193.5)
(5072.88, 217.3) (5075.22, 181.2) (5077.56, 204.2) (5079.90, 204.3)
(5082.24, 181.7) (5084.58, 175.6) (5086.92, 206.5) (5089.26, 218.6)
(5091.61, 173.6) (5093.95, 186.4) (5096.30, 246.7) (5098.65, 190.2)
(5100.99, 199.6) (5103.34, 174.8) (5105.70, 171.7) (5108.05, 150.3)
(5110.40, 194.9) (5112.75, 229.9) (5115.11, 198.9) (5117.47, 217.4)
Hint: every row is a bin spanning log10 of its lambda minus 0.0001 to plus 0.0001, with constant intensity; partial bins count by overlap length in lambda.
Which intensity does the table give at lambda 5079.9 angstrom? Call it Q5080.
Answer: 204.3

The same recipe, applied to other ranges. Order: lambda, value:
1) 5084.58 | 175.6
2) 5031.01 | 184.3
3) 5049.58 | 215.9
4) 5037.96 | 200.6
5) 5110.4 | 194.9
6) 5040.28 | 199.3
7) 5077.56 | 204.2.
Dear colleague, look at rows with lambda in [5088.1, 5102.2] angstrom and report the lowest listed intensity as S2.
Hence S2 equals 173.6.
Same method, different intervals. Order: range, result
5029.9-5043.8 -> 150.1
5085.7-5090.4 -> 206.5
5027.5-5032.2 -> 184.3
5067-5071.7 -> 178.8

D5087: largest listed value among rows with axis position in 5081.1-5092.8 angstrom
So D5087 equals 218.6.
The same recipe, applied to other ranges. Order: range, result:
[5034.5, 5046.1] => 200.6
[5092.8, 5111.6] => 246.7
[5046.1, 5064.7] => 222.9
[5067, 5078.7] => 217.3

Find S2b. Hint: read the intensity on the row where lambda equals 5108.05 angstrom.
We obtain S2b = 150.3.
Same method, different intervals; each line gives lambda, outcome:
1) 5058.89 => 186.8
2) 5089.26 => 218.6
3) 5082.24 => 181.7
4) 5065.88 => 185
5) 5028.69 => 222.4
